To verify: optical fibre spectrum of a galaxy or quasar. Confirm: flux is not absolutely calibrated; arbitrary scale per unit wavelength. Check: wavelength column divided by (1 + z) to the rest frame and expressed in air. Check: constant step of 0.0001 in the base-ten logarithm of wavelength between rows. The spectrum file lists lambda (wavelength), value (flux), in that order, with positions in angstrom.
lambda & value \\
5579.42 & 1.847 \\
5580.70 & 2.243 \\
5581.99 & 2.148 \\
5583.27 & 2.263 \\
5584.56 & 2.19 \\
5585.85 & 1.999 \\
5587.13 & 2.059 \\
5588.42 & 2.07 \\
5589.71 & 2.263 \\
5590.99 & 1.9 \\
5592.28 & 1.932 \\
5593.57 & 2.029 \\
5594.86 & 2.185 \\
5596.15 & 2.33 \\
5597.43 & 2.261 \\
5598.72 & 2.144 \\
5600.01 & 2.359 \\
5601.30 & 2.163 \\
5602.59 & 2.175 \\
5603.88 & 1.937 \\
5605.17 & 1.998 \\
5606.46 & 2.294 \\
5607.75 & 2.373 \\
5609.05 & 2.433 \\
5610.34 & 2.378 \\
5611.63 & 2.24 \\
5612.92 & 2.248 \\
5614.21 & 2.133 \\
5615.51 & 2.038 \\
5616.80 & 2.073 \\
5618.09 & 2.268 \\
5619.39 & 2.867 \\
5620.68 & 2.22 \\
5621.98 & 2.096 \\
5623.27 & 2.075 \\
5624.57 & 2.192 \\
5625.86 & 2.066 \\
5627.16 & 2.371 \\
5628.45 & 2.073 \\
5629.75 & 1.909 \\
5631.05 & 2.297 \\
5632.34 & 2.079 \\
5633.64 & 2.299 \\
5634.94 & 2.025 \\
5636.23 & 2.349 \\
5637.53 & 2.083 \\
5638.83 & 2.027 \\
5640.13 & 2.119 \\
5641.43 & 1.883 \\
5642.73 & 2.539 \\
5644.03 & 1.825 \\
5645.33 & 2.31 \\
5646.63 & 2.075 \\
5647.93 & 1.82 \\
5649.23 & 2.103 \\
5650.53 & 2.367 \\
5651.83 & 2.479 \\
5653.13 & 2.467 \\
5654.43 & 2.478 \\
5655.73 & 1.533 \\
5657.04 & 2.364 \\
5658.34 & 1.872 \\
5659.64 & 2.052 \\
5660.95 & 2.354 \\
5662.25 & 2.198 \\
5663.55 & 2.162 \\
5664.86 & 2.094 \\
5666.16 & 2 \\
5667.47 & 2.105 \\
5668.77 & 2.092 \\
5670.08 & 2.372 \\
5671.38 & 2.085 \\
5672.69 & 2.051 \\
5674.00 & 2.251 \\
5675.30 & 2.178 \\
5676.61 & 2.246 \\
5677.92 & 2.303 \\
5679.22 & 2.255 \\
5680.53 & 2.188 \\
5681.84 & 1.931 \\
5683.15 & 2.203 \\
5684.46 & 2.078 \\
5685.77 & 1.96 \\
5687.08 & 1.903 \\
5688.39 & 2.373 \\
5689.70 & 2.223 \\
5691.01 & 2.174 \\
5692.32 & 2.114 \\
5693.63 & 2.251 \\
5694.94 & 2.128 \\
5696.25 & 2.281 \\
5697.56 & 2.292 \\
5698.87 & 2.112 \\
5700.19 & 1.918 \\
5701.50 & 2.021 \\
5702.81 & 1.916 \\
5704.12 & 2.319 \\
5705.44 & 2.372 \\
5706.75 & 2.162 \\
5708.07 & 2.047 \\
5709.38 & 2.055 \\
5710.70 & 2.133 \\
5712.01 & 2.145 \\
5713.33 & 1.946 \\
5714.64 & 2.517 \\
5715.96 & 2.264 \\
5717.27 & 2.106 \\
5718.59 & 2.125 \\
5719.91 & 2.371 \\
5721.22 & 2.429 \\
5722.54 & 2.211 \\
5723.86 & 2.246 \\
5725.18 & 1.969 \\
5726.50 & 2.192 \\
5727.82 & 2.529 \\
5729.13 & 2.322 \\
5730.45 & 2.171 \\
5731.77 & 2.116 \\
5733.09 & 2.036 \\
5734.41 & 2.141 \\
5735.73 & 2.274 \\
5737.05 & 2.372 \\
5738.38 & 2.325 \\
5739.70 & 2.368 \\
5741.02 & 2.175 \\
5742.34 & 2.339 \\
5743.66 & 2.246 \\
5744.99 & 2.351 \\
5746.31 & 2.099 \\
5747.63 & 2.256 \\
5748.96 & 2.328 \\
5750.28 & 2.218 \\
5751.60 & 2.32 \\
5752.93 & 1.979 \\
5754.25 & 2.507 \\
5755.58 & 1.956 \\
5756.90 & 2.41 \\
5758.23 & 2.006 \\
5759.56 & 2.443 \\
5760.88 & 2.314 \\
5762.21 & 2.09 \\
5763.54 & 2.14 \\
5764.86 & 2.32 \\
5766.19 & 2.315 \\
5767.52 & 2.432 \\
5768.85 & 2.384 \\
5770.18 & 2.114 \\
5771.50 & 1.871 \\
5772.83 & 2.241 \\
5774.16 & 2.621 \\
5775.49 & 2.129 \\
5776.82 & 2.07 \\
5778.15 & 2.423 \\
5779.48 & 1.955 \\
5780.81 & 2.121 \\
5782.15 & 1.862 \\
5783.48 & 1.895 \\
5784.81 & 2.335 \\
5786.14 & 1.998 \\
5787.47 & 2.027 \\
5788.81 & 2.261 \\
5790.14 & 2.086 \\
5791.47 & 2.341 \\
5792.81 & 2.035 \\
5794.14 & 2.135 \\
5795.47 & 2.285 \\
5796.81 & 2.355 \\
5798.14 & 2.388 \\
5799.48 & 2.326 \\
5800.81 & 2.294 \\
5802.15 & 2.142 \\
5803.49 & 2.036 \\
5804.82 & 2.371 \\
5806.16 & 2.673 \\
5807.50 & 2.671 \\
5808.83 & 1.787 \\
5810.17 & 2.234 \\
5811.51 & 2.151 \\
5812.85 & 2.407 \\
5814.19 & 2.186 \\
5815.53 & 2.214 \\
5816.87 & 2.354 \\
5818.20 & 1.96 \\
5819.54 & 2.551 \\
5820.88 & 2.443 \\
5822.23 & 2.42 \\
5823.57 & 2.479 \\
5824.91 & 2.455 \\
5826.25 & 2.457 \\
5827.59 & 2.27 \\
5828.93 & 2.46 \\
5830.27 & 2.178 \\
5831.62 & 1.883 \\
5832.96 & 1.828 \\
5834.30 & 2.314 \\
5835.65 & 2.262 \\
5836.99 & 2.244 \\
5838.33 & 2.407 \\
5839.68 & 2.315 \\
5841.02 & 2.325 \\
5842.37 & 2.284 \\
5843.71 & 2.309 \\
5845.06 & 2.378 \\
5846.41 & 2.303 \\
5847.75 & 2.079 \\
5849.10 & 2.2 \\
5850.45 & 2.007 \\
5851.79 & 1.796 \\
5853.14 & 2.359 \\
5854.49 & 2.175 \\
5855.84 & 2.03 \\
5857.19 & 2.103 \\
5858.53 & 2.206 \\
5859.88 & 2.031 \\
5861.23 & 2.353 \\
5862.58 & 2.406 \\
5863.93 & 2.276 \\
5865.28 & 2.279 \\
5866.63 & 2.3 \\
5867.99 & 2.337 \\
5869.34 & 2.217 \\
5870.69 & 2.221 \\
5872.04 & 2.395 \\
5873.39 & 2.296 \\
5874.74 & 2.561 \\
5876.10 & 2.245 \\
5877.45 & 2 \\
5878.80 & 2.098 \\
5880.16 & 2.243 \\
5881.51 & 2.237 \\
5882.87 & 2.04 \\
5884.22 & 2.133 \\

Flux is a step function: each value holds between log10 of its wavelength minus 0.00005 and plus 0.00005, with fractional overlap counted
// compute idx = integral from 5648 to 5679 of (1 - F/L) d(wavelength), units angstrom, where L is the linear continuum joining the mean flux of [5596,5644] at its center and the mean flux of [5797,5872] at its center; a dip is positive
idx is 0.4 angstrom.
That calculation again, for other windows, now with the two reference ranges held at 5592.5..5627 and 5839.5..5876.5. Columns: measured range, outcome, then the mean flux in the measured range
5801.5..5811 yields -0.2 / 2.27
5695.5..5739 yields 0.6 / 2.19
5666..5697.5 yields 0.9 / 2.16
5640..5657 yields 0.4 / 2.16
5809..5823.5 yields -0.3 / 2.28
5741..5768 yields -0.3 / 2.25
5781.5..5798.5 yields 0.6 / 2.15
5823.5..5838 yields -0.1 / 2.25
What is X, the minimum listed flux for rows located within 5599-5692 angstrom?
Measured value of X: 1.533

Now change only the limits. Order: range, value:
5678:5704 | 1.903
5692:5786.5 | 1.862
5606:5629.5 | 2.038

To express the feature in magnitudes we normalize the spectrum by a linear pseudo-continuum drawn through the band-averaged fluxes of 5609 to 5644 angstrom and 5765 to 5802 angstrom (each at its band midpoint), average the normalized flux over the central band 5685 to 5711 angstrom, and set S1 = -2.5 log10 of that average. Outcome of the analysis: 0.03 mag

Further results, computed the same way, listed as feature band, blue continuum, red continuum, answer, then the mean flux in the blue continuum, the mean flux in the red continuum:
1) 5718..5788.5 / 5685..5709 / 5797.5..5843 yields 0.00 mag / 2.14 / 2.29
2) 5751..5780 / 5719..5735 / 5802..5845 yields 0.01 mag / 2.23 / 2.29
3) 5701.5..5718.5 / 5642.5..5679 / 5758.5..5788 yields 0.01 mag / 2.17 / 2.18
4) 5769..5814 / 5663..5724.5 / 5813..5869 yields 0.01 mag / 2.16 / 2.25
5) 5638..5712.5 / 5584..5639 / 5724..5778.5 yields 0.03 mag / 2.18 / 2.24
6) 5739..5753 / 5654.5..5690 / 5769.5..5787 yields -0.06 mag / 2.13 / 2.13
